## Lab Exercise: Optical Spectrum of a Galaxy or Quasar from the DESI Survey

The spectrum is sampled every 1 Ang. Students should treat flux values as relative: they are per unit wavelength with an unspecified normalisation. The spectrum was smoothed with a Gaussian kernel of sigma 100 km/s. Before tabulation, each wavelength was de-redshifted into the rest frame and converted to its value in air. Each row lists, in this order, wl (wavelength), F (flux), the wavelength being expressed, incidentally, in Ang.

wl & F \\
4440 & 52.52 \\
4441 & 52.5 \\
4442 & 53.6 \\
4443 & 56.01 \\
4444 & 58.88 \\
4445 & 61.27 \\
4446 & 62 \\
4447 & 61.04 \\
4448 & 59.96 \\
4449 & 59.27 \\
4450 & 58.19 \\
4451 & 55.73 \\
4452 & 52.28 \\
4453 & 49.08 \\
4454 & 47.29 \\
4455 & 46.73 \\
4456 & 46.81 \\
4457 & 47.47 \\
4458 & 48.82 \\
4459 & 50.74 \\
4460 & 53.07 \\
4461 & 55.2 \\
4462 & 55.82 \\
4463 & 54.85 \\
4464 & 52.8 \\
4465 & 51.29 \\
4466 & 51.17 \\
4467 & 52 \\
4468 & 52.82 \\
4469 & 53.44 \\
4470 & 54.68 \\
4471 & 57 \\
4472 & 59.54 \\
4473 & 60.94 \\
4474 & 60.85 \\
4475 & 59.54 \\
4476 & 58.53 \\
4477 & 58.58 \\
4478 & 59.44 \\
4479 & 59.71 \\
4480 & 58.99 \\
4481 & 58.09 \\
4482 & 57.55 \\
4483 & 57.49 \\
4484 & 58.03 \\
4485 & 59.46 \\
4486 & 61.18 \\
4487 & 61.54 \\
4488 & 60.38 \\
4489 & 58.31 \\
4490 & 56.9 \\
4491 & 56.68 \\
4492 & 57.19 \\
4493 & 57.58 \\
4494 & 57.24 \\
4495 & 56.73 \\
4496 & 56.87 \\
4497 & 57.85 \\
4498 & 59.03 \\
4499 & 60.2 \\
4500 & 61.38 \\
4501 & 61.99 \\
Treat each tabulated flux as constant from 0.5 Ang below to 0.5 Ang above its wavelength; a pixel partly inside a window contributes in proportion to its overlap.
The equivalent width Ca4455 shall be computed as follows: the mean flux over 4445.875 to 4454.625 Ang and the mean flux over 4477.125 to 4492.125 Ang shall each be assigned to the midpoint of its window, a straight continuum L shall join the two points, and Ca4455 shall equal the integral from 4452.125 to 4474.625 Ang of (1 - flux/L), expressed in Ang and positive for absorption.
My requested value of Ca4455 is 1.6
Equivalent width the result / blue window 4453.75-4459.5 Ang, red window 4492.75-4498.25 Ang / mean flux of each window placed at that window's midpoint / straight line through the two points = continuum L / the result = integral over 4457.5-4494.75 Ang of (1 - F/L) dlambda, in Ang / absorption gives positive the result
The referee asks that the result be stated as -2.8 Ang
